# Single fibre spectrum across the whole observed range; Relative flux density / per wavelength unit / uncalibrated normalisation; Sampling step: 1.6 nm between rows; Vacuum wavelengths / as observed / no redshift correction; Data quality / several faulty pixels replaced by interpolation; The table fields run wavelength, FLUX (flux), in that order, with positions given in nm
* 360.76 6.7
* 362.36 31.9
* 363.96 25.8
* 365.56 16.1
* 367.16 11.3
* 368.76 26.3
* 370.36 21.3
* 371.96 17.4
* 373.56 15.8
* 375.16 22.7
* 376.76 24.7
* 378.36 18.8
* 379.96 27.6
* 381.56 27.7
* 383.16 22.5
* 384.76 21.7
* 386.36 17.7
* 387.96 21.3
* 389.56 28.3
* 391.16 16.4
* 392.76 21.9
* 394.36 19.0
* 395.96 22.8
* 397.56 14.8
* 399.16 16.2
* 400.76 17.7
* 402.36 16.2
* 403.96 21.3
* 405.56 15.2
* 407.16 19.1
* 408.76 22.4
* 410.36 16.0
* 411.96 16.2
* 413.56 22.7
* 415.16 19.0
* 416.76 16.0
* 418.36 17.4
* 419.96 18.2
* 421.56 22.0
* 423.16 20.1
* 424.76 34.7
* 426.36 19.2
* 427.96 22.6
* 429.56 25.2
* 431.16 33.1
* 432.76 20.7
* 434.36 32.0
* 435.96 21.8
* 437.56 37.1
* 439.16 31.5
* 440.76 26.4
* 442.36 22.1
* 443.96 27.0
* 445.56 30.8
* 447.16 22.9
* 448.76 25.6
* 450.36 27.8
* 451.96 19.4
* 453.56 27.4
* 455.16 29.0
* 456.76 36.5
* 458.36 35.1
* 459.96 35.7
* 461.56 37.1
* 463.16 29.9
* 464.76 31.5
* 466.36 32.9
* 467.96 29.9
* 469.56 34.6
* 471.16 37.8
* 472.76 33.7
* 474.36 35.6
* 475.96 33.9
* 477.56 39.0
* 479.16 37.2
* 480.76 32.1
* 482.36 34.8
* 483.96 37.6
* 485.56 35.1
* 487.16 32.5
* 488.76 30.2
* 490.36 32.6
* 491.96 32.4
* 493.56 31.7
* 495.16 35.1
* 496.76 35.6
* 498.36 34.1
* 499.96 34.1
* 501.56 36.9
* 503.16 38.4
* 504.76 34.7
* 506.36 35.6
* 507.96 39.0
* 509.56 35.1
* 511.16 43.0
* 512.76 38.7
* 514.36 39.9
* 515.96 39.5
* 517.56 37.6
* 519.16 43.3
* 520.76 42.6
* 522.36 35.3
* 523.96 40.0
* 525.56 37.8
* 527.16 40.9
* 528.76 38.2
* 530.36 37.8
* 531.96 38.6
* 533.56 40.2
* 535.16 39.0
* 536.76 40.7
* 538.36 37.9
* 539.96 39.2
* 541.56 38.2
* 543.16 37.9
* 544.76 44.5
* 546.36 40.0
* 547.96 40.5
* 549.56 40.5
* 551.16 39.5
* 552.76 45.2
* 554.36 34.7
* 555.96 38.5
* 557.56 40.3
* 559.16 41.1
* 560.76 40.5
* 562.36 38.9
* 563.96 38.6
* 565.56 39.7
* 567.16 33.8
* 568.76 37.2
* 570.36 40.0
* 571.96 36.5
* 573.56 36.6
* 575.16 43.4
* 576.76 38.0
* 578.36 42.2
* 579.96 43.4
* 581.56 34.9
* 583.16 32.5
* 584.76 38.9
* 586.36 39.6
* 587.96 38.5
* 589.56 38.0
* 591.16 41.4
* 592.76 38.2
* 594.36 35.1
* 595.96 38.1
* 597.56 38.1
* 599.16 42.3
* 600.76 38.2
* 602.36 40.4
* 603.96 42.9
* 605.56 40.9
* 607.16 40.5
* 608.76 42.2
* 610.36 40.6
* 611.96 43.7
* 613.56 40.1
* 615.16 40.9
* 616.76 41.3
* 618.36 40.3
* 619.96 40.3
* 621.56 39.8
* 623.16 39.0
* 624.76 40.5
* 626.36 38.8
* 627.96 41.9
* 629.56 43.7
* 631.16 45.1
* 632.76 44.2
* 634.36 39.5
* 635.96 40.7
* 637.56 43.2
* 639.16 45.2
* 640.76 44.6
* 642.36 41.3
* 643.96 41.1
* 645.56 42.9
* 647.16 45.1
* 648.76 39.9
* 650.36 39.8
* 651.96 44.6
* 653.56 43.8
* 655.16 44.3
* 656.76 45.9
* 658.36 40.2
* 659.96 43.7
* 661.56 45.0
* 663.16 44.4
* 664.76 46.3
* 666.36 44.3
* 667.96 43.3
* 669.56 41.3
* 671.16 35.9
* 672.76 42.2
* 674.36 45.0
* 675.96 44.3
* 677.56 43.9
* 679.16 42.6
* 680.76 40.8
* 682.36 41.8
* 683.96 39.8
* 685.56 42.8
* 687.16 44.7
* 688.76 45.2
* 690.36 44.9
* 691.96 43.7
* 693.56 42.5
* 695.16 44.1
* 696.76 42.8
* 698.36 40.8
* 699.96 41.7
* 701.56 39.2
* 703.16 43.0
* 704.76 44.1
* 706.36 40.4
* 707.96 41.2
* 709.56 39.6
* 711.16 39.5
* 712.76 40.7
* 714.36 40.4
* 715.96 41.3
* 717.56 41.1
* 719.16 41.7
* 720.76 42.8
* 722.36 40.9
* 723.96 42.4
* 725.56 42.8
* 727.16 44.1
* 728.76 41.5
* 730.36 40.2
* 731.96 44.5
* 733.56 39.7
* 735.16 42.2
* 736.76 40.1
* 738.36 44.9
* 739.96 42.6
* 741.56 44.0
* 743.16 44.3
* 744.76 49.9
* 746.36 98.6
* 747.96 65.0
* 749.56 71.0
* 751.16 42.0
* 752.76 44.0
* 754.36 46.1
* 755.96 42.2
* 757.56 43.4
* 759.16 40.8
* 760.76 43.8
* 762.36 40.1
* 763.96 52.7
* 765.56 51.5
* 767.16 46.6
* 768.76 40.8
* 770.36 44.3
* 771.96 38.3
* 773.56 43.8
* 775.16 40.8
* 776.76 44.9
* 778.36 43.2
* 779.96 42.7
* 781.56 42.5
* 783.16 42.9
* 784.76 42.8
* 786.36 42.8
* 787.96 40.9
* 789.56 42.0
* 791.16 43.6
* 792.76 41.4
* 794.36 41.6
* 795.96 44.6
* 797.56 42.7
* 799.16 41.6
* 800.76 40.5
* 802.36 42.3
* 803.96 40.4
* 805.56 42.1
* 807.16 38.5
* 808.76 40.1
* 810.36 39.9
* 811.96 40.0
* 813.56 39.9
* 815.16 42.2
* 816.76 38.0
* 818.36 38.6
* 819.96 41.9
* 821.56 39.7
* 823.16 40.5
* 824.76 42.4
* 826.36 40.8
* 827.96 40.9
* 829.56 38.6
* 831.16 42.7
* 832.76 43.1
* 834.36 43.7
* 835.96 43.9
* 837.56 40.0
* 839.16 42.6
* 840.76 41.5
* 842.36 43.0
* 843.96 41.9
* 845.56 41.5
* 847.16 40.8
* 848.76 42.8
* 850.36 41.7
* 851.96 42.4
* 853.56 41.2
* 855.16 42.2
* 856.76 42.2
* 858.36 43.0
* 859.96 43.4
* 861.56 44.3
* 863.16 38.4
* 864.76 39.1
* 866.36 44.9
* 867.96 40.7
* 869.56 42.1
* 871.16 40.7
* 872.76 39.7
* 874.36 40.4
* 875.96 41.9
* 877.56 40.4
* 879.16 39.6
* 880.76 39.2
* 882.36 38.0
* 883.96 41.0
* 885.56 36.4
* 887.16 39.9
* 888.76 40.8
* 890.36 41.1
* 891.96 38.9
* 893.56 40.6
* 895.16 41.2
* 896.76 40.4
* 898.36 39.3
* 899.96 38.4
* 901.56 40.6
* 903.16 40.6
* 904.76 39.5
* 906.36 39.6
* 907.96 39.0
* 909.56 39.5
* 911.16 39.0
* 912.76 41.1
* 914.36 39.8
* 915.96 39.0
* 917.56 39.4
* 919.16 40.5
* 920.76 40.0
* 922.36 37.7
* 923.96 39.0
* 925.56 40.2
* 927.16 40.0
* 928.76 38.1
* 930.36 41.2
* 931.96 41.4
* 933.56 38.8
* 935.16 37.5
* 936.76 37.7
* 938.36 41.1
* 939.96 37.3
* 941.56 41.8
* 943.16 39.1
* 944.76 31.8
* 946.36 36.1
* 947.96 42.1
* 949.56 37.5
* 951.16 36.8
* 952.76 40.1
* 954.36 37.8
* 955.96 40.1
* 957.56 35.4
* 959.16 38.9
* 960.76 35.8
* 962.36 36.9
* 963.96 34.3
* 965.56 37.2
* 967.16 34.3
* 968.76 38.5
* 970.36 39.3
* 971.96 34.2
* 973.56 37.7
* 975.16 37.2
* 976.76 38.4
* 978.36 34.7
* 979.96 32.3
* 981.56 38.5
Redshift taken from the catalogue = 0.14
